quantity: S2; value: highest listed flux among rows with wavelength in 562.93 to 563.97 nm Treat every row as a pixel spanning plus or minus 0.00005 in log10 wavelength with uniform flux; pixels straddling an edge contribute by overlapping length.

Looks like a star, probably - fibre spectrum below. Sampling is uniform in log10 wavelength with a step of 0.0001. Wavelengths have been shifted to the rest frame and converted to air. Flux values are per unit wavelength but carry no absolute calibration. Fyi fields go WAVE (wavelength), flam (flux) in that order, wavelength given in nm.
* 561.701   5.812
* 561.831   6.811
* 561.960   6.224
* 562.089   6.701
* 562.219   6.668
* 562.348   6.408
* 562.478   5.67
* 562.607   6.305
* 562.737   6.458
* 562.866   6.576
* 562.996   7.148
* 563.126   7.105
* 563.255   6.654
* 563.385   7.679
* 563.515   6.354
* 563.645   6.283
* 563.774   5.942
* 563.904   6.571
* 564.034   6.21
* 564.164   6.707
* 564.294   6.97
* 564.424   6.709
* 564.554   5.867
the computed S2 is 7.679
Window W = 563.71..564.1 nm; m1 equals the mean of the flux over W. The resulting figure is 6.24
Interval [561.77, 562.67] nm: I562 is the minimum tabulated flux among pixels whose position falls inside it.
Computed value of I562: 5.67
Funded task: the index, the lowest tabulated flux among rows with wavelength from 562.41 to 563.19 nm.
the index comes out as 5.67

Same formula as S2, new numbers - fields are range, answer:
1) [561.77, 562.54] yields 6.811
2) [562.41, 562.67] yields 6.305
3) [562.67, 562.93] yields 6.576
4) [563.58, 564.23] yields 6.707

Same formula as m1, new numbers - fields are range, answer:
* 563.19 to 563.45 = 7.17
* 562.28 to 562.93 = 6.29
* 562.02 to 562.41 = 6.59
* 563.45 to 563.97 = 6.29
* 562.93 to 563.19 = 7.1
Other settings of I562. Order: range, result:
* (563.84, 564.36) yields 6.21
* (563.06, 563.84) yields 5.942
